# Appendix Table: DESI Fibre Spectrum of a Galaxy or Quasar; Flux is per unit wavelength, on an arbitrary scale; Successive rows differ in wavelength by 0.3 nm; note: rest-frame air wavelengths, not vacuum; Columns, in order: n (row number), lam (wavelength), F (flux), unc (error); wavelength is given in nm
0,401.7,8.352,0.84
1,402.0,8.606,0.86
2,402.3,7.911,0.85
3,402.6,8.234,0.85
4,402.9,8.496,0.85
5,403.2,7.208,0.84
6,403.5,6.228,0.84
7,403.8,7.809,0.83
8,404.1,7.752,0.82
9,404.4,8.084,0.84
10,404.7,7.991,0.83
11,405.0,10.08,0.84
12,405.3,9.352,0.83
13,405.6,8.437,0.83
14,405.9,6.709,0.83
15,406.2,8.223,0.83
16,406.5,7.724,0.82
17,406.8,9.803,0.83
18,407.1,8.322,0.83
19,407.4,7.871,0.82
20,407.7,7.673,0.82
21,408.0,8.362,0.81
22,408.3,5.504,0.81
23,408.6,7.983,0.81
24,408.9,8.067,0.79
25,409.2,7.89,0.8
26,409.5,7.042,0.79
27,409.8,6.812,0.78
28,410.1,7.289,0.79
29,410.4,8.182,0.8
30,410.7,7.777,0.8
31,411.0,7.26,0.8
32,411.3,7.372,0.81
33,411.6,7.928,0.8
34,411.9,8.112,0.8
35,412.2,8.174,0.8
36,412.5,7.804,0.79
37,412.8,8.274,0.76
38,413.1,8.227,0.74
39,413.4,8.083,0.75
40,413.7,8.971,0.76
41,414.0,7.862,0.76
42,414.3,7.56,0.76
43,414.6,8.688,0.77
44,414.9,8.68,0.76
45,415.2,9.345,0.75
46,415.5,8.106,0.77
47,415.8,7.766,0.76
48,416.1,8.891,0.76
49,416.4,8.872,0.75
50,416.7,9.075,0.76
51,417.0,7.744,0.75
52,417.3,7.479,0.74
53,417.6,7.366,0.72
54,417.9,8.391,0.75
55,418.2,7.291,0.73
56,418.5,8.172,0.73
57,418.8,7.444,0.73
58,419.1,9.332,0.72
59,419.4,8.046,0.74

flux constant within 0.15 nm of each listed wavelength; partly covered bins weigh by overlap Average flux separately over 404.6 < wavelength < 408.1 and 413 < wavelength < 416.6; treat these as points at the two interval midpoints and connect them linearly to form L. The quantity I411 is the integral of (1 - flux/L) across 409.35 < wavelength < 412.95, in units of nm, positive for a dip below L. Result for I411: 0.32 nm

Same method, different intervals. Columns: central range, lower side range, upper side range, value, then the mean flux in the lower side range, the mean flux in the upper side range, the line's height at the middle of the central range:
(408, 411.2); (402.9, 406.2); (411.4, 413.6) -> 0.25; 8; 8.09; 8.06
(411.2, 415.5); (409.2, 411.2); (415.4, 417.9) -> -0.24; 7.43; 8.18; 7.8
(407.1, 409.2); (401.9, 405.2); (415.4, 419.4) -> 0.11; 8.05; 8.15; 8.08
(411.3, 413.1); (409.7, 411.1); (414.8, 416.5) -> -0.03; 7.49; 8.6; 7.87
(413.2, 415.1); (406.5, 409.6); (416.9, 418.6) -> -0.14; 7.86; 7.73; 7.78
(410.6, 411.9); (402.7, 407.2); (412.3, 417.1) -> 0.10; 8.15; 8.38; 8.3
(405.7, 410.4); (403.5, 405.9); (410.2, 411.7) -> 0.14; 8.25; 7.68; 7.94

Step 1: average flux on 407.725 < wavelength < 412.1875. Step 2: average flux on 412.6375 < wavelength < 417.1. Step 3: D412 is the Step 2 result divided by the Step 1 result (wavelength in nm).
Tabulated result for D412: 1.11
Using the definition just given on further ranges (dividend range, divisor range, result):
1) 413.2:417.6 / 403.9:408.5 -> 1.03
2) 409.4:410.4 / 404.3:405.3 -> 0.82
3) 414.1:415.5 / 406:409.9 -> 1.09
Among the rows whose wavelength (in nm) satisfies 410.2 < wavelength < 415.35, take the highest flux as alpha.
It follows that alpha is 9.345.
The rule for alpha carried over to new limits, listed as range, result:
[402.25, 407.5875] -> 10.08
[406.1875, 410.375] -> 9.803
